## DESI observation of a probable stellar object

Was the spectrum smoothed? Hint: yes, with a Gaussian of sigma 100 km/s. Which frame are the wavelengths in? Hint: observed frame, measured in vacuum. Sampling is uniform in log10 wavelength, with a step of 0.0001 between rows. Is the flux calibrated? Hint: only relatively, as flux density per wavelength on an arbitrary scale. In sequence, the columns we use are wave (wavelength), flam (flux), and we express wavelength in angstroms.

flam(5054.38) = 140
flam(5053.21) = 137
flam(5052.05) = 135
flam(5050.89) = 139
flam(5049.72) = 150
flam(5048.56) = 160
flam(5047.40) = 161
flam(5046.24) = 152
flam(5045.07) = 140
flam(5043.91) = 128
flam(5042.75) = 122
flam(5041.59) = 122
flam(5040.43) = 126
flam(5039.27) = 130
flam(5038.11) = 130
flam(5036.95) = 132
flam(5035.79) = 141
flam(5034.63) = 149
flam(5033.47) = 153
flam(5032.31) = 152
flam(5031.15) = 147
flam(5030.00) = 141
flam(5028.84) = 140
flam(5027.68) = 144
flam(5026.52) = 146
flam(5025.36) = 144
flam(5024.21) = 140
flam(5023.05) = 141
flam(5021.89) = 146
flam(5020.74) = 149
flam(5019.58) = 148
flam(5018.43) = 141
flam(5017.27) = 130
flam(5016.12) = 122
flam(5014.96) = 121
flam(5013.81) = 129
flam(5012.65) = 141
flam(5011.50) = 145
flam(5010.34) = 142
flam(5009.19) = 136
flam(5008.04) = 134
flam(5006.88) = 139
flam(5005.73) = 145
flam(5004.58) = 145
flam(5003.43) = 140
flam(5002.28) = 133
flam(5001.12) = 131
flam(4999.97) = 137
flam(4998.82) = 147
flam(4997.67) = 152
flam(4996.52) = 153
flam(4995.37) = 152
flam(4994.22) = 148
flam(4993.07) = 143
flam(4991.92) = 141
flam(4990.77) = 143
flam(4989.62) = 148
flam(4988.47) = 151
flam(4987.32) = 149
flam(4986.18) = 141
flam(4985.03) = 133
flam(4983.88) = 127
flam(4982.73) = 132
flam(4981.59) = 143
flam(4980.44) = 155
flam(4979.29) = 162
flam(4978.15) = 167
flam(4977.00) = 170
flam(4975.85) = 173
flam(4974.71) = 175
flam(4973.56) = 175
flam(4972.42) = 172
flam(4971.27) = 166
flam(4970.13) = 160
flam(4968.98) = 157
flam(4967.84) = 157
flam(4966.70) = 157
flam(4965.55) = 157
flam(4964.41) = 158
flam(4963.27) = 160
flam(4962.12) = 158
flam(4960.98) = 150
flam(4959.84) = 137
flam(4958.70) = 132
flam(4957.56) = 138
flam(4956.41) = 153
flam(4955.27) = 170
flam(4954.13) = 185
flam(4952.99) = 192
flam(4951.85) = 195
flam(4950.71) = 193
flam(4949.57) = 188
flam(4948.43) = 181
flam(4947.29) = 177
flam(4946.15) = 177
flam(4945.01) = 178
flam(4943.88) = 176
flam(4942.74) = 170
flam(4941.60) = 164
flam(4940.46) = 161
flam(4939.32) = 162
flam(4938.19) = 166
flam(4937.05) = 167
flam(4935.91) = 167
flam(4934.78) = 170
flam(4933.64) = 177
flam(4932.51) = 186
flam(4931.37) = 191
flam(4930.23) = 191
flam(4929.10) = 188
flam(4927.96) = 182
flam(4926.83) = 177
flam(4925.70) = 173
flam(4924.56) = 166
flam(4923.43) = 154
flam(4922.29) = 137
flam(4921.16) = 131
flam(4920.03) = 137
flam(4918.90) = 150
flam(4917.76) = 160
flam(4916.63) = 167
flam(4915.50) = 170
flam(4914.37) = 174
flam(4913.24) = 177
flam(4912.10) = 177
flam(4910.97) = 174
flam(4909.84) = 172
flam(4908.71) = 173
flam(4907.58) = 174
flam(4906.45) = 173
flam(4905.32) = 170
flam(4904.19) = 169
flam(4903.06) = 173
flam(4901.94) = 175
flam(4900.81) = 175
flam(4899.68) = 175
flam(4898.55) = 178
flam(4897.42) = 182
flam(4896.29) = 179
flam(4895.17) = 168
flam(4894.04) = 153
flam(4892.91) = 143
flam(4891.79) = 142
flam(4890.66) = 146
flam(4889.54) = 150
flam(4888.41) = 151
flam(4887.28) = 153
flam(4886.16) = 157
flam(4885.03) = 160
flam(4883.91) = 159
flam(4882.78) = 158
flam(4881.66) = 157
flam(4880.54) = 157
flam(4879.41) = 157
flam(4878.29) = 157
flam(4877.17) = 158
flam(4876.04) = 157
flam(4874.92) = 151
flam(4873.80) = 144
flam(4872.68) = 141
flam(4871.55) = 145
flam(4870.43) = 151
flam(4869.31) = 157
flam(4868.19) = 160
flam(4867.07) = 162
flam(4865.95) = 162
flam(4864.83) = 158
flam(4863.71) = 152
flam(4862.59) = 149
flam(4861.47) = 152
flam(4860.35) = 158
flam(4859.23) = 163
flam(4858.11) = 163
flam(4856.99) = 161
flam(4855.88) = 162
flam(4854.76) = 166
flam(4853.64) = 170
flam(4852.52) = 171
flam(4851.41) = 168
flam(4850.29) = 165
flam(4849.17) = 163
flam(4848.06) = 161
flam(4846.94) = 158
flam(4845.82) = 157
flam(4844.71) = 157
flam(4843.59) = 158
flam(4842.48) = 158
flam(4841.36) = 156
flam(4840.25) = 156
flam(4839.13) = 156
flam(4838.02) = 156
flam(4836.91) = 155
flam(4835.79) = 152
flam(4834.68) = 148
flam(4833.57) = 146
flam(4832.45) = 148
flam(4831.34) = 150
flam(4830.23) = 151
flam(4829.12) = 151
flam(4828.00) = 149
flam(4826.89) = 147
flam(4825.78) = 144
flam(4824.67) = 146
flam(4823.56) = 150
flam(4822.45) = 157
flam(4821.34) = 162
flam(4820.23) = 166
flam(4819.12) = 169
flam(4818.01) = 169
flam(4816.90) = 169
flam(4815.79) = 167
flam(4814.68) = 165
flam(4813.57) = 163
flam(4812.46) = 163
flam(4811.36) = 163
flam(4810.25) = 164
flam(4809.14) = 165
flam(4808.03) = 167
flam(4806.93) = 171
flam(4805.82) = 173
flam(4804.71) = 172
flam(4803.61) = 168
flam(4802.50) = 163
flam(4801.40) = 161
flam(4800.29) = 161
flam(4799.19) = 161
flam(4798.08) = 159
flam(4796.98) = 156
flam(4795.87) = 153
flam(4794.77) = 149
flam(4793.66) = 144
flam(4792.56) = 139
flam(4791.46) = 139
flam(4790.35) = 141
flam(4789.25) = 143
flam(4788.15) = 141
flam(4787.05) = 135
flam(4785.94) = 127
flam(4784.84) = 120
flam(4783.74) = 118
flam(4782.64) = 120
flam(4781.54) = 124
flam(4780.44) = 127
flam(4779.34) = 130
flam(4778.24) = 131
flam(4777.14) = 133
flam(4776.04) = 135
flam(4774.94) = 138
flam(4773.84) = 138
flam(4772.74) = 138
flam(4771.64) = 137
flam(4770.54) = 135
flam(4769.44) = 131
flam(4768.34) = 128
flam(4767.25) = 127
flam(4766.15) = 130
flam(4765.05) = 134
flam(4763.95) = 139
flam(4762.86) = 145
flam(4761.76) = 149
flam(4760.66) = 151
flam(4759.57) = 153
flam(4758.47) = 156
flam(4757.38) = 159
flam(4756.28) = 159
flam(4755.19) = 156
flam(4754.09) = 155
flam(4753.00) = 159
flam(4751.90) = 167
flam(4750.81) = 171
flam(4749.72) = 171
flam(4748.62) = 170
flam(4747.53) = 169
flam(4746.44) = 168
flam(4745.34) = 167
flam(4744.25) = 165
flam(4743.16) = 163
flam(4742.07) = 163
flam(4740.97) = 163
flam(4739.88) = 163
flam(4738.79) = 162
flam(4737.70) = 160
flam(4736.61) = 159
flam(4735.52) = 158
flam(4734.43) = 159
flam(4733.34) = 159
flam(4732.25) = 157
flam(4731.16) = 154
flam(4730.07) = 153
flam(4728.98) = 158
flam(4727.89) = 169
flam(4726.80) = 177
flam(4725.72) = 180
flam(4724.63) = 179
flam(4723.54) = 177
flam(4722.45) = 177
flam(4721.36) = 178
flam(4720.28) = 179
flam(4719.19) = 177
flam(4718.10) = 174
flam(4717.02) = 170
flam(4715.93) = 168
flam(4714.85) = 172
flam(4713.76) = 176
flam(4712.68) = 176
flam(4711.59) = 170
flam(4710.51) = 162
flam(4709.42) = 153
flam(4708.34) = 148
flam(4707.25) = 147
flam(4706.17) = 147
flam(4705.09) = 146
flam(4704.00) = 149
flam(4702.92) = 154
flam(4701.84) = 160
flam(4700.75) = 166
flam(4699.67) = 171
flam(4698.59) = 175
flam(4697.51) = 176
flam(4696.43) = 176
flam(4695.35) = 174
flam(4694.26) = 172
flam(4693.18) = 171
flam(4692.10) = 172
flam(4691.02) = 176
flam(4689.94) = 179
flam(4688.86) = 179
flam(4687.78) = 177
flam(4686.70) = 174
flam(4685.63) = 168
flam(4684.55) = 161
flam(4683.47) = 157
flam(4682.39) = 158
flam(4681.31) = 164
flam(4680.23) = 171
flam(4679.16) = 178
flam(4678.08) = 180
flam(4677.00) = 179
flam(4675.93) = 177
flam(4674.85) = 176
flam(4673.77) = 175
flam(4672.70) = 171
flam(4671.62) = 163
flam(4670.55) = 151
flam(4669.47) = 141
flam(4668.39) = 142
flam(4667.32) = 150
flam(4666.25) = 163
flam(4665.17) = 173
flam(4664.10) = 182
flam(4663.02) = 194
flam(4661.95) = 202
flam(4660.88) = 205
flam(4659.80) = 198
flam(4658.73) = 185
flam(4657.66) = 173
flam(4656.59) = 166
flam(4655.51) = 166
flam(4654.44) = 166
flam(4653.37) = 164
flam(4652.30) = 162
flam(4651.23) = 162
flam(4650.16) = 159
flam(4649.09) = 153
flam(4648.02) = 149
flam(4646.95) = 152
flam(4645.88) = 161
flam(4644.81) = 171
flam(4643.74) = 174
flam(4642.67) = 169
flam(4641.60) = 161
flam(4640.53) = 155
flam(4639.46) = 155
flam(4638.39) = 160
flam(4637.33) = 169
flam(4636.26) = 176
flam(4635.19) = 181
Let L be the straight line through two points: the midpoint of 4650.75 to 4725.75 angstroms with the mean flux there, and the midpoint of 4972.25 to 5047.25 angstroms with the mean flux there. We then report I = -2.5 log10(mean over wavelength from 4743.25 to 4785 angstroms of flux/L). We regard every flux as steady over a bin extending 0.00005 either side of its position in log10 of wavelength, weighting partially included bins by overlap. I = 0.13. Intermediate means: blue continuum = 170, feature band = 145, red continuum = 143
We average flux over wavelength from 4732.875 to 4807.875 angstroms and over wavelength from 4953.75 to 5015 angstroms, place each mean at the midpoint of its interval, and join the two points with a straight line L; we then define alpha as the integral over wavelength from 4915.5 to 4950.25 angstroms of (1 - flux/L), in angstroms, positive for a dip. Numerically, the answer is -4.6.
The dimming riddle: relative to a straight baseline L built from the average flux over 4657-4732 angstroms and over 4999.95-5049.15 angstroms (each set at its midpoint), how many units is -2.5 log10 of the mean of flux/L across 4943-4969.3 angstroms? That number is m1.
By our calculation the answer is -0.14 mag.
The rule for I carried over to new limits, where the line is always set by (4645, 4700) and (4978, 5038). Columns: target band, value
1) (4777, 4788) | 0.26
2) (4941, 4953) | -0.22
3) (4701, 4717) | 0.05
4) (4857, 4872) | -0.02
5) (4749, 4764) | 0.04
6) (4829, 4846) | 0.02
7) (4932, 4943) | -0.14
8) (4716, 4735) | -0.02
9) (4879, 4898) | -0.04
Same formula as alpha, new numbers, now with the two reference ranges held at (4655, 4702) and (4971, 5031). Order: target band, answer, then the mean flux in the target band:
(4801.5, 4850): 0.32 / 159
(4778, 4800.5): 3.33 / 139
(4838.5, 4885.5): -0.29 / 158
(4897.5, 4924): -2.29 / 166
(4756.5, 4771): 2.05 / 142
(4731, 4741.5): 0.48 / 160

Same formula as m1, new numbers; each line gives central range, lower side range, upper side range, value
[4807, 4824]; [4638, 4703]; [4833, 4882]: -0.03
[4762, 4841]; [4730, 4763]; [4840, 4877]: 0.08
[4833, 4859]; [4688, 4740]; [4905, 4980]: 0.05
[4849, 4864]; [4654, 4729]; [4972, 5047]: -0.04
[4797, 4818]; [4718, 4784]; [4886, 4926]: -0.05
